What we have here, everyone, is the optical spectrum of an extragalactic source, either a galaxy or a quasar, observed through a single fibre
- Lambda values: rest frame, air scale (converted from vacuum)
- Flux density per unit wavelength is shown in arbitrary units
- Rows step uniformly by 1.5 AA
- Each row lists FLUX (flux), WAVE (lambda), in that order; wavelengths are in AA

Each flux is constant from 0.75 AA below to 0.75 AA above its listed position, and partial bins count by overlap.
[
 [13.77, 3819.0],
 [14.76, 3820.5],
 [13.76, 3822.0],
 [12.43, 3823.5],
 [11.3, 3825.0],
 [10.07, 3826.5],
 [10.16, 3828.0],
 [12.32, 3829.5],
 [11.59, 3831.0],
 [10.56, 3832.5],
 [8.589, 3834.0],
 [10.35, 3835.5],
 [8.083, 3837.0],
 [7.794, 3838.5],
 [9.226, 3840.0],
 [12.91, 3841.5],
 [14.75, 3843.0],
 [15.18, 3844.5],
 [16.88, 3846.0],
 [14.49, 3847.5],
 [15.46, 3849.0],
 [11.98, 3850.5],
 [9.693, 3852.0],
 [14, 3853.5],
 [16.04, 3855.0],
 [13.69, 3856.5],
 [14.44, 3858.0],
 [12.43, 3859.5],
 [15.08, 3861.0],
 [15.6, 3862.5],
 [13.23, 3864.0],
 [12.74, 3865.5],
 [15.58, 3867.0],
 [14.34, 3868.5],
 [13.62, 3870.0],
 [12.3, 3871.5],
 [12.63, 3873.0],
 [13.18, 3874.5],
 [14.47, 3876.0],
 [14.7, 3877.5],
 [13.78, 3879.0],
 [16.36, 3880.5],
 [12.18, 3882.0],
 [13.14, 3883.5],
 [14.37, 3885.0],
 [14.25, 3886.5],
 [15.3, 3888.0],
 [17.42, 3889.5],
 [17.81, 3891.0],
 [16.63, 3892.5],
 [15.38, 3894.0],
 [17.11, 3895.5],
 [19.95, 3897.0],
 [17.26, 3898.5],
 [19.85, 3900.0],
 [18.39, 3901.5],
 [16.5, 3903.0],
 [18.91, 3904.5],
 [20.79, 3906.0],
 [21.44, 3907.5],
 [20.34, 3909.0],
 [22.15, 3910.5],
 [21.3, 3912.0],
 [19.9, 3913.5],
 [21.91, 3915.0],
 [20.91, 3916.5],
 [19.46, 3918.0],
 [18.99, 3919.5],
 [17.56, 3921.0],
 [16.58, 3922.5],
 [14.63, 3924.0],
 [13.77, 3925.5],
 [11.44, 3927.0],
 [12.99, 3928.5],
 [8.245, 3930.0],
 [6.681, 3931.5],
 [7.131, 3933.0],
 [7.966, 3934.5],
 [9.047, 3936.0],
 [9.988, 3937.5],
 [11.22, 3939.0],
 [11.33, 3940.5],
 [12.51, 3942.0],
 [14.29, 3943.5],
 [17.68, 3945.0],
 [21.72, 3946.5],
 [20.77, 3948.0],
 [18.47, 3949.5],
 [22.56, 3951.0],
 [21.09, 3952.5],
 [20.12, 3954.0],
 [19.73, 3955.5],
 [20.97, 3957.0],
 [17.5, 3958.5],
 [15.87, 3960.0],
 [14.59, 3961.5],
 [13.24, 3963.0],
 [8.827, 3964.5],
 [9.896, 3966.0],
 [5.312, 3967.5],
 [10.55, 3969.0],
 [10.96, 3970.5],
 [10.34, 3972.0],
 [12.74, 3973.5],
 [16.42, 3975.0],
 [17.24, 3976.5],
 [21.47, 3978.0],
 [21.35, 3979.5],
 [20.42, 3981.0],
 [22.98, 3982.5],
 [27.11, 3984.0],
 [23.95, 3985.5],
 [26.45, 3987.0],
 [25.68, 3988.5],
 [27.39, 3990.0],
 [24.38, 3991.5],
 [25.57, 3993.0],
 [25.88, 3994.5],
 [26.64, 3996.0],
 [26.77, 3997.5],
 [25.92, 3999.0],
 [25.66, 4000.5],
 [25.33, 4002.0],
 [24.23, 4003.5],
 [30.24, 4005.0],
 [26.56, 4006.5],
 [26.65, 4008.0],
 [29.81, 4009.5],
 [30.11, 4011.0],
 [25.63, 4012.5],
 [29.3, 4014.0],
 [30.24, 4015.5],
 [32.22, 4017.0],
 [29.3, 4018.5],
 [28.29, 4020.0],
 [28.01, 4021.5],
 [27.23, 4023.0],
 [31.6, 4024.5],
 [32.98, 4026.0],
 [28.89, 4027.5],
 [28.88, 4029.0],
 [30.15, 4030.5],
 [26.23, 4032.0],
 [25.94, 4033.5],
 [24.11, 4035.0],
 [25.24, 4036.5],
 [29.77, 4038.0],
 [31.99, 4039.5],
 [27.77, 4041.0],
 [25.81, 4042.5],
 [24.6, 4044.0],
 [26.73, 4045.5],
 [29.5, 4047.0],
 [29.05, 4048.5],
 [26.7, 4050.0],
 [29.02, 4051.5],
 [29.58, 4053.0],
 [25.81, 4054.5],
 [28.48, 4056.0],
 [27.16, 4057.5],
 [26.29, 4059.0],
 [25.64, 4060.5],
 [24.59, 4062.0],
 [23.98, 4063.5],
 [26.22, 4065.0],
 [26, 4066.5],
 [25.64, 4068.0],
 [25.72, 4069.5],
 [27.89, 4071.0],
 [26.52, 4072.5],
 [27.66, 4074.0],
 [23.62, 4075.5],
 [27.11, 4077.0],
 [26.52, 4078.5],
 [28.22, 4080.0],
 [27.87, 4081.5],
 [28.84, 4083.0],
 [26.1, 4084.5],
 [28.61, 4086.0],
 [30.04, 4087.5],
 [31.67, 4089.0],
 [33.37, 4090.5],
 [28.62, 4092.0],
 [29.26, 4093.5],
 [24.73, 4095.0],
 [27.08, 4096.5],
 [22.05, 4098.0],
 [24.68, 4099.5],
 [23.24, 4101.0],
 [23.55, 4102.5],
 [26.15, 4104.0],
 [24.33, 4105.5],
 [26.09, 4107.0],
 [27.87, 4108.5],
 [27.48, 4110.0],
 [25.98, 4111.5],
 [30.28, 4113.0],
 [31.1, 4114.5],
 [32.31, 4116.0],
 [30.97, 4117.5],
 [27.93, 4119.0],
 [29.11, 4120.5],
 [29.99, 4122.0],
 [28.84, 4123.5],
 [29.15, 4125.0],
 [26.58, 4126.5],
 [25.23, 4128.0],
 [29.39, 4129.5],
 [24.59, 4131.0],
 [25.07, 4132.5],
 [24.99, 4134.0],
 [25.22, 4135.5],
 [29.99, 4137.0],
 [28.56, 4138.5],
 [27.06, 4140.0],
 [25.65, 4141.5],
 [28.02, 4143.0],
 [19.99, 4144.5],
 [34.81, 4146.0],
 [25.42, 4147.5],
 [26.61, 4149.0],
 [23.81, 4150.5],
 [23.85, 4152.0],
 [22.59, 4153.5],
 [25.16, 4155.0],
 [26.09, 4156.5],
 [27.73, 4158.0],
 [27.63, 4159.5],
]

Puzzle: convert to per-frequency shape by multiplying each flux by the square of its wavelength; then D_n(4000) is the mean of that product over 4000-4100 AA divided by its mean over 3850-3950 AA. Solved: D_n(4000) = 1.94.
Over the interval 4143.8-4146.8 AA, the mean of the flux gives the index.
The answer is 27.5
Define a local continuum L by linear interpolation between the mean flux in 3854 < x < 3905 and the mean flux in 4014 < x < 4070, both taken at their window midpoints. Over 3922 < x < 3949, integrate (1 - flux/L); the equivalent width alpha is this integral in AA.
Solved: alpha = 9.53 AA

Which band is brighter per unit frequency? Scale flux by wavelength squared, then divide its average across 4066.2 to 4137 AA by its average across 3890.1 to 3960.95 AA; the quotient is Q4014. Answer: 1.78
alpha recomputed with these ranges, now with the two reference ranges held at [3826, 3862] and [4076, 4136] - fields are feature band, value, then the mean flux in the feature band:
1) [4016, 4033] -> -4.9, 29.4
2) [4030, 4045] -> -2.3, 27.1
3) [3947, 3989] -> 3.9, 17.7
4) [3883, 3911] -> -4.1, 17.7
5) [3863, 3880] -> 0.2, 13.8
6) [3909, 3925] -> -2.7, 19.3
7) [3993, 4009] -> -3.7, 26.4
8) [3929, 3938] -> 4.8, 8.26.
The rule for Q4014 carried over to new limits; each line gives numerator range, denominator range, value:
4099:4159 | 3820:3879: 2.41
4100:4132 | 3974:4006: 1.21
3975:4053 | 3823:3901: 2.11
